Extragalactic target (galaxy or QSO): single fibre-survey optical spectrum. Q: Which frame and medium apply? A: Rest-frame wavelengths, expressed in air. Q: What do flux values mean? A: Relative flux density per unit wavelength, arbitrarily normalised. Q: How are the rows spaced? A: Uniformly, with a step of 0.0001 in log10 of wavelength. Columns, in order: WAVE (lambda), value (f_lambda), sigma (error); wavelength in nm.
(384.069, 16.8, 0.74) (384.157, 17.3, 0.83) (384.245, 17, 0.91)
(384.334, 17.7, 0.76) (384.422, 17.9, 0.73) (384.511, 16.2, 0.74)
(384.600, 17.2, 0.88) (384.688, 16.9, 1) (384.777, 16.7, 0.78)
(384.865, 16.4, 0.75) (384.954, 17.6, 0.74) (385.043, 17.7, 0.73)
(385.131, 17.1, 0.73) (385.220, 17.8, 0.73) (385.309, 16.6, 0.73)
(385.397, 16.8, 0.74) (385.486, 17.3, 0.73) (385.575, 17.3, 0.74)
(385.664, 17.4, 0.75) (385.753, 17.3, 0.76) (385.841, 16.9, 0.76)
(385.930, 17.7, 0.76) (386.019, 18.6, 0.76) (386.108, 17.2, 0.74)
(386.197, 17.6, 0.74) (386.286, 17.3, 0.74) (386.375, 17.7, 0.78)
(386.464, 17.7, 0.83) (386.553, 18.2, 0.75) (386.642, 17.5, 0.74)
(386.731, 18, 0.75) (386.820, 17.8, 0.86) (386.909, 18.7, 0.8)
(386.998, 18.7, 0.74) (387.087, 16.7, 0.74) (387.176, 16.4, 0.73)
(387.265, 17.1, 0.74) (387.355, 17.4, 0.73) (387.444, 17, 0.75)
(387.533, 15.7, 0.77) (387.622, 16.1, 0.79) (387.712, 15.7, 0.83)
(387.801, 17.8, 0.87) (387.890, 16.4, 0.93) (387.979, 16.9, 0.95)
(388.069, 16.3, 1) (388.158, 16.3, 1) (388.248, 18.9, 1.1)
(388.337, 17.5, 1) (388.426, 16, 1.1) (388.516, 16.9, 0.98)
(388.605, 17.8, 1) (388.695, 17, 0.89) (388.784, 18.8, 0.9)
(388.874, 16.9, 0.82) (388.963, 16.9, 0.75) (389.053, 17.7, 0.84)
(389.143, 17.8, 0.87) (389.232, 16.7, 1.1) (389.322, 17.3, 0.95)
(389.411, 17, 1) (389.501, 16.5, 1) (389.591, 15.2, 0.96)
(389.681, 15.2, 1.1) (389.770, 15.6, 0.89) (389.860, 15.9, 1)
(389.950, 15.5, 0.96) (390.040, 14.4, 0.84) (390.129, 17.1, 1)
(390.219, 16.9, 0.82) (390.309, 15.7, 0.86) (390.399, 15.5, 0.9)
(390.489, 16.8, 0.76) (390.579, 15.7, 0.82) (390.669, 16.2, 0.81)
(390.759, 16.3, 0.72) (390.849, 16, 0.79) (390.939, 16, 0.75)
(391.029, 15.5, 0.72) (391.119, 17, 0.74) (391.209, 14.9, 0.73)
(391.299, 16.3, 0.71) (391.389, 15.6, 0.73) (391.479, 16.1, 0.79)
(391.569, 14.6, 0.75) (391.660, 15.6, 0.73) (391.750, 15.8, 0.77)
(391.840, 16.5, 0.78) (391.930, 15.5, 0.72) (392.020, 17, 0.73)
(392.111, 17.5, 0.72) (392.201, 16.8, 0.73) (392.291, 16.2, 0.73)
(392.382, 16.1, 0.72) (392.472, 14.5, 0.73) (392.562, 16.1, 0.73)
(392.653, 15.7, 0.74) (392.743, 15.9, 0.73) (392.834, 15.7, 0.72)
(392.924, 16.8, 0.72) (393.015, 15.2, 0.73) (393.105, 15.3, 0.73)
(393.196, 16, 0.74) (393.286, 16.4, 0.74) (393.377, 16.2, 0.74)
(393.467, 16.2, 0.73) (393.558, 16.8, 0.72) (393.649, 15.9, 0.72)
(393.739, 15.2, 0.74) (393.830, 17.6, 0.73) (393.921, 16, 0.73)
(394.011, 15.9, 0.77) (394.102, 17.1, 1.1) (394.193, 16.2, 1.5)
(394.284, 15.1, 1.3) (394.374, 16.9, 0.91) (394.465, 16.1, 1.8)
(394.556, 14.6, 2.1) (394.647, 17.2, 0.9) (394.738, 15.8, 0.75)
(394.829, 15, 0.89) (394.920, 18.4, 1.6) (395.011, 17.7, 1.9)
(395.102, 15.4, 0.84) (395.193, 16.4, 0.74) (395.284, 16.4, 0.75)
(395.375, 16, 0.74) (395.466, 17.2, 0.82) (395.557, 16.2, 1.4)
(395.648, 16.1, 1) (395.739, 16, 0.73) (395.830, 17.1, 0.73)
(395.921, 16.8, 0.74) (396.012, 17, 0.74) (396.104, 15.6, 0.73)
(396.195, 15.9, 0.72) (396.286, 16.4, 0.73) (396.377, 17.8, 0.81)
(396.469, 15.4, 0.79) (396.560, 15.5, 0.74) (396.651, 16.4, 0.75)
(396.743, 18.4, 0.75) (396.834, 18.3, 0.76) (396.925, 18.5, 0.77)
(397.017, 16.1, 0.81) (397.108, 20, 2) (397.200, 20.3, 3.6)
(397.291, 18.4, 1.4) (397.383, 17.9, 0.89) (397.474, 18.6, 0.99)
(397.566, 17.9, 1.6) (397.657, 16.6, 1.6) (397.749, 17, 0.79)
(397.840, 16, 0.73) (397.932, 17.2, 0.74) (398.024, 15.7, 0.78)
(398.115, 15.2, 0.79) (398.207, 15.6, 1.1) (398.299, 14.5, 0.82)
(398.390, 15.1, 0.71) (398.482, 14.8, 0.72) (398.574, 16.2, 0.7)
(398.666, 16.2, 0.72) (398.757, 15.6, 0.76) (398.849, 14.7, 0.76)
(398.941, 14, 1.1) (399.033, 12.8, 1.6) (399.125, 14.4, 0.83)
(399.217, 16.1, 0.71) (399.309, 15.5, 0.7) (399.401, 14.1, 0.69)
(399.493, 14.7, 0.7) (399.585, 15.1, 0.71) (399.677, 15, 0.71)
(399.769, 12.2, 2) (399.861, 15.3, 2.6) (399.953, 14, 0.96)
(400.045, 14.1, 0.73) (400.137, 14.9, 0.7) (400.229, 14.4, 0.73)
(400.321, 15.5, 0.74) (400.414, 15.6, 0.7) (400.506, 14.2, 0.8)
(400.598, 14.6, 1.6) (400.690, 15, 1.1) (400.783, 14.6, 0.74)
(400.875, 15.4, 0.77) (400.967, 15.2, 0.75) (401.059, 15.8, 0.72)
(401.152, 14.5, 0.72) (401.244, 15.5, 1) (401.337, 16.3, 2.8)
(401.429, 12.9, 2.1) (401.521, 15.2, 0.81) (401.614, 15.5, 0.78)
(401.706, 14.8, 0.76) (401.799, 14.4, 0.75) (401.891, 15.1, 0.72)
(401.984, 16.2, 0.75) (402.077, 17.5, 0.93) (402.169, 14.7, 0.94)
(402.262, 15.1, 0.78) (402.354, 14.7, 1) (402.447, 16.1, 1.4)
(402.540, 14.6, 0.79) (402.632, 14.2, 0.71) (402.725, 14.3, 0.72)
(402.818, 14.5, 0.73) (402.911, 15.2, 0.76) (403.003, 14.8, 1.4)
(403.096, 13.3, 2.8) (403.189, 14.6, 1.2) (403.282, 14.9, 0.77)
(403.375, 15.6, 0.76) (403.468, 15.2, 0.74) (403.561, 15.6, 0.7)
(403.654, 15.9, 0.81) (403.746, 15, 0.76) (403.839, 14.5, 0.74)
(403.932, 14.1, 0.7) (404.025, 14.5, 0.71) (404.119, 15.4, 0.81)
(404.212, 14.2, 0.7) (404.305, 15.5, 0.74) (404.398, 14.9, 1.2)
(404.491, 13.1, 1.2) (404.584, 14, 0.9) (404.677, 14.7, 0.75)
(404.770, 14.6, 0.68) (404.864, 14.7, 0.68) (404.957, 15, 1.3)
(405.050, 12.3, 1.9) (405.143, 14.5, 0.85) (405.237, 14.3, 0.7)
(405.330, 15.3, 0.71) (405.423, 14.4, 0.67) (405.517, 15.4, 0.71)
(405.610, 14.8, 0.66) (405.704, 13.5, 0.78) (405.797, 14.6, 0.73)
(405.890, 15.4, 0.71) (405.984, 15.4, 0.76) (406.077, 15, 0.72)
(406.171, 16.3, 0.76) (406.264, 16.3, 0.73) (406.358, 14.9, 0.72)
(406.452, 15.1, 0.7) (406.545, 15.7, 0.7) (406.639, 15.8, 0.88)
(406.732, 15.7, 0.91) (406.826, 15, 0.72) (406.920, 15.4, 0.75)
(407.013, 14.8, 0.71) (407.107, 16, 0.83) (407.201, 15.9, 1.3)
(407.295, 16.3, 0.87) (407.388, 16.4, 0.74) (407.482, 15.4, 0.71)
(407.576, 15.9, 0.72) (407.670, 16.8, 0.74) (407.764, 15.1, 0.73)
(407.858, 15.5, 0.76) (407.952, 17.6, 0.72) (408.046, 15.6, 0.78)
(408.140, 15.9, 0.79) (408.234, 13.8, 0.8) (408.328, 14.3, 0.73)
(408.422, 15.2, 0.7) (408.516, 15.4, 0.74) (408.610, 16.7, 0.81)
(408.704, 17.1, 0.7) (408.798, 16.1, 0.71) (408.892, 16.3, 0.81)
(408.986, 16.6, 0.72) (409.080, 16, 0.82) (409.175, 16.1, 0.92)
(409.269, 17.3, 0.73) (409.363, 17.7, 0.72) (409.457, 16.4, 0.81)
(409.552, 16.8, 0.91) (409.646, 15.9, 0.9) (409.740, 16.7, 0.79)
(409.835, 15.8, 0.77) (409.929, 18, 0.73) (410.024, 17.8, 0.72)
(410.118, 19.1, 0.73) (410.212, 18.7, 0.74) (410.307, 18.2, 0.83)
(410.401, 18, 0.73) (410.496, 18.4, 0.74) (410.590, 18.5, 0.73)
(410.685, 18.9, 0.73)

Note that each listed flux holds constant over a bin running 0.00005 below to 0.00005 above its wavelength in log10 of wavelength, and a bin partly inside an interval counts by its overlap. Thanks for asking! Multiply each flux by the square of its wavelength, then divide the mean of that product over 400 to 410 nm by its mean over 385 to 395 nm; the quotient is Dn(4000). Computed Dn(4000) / 1.0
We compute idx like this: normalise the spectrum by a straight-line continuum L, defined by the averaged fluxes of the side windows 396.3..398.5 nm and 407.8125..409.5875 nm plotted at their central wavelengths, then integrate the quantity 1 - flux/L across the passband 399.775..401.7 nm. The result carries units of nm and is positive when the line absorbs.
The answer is 0.21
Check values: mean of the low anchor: 17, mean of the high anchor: 16.1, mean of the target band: 14.9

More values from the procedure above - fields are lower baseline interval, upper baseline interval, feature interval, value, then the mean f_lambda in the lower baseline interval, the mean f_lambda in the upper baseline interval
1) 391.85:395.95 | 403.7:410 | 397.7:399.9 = 0.11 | 16.2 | 15.5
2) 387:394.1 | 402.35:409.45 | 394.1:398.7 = -0.20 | 16.3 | 15.3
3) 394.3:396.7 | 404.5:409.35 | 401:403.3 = 0.12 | 16.3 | 15.4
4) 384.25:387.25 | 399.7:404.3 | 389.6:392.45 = 0.11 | 17.4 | 14.9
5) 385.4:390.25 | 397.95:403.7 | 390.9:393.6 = 0.06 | 17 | 15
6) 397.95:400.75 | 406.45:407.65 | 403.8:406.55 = 0.14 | 14.9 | 15.7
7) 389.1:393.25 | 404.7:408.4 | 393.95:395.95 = -0.06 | 16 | 15.2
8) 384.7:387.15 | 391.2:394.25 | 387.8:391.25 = 0.04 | 17.5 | 16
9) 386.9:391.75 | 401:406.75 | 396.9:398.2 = -0.15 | 16.5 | 14.9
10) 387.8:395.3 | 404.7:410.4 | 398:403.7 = 0.38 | 16.3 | 15.8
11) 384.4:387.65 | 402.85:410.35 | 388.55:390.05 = 0.03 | 17.3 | 15.5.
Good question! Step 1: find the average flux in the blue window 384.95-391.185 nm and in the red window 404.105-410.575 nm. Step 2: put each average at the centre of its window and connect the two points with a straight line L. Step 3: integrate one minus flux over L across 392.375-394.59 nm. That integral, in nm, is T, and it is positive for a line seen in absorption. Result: 0.081 nm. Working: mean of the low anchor 16.9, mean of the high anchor 15.8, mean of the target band 16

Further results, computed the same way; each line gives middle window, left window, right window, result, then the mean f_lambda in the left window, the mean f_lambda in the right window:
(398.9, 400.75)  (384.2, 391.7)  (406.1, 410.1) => 0.202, 16.8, 16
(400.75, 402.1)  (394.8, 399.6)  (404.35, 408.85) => 0.054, 16.4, 15.3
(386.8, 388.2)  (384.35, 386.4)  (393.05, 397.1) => 0.014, 17.3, 16.5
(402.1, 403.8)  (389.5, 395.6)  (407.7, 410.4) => 0.147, 16.1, 16.5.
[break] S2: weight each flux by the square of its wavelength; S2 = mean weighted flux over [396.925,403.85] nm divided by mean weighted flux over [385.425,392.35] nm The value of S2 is 0.97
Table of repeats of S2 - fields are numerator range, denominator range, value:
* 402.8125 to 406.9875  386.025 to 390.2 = 0.95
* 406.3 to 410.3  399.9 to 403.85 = 1.11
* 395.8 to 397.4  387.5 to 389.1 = 1.06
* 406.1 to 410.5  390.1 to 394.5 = 1.10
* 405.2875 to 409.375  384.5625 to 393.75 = 1.03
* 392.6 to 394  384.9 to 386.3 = 0.96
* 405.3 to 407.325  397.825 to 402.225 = 1.05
